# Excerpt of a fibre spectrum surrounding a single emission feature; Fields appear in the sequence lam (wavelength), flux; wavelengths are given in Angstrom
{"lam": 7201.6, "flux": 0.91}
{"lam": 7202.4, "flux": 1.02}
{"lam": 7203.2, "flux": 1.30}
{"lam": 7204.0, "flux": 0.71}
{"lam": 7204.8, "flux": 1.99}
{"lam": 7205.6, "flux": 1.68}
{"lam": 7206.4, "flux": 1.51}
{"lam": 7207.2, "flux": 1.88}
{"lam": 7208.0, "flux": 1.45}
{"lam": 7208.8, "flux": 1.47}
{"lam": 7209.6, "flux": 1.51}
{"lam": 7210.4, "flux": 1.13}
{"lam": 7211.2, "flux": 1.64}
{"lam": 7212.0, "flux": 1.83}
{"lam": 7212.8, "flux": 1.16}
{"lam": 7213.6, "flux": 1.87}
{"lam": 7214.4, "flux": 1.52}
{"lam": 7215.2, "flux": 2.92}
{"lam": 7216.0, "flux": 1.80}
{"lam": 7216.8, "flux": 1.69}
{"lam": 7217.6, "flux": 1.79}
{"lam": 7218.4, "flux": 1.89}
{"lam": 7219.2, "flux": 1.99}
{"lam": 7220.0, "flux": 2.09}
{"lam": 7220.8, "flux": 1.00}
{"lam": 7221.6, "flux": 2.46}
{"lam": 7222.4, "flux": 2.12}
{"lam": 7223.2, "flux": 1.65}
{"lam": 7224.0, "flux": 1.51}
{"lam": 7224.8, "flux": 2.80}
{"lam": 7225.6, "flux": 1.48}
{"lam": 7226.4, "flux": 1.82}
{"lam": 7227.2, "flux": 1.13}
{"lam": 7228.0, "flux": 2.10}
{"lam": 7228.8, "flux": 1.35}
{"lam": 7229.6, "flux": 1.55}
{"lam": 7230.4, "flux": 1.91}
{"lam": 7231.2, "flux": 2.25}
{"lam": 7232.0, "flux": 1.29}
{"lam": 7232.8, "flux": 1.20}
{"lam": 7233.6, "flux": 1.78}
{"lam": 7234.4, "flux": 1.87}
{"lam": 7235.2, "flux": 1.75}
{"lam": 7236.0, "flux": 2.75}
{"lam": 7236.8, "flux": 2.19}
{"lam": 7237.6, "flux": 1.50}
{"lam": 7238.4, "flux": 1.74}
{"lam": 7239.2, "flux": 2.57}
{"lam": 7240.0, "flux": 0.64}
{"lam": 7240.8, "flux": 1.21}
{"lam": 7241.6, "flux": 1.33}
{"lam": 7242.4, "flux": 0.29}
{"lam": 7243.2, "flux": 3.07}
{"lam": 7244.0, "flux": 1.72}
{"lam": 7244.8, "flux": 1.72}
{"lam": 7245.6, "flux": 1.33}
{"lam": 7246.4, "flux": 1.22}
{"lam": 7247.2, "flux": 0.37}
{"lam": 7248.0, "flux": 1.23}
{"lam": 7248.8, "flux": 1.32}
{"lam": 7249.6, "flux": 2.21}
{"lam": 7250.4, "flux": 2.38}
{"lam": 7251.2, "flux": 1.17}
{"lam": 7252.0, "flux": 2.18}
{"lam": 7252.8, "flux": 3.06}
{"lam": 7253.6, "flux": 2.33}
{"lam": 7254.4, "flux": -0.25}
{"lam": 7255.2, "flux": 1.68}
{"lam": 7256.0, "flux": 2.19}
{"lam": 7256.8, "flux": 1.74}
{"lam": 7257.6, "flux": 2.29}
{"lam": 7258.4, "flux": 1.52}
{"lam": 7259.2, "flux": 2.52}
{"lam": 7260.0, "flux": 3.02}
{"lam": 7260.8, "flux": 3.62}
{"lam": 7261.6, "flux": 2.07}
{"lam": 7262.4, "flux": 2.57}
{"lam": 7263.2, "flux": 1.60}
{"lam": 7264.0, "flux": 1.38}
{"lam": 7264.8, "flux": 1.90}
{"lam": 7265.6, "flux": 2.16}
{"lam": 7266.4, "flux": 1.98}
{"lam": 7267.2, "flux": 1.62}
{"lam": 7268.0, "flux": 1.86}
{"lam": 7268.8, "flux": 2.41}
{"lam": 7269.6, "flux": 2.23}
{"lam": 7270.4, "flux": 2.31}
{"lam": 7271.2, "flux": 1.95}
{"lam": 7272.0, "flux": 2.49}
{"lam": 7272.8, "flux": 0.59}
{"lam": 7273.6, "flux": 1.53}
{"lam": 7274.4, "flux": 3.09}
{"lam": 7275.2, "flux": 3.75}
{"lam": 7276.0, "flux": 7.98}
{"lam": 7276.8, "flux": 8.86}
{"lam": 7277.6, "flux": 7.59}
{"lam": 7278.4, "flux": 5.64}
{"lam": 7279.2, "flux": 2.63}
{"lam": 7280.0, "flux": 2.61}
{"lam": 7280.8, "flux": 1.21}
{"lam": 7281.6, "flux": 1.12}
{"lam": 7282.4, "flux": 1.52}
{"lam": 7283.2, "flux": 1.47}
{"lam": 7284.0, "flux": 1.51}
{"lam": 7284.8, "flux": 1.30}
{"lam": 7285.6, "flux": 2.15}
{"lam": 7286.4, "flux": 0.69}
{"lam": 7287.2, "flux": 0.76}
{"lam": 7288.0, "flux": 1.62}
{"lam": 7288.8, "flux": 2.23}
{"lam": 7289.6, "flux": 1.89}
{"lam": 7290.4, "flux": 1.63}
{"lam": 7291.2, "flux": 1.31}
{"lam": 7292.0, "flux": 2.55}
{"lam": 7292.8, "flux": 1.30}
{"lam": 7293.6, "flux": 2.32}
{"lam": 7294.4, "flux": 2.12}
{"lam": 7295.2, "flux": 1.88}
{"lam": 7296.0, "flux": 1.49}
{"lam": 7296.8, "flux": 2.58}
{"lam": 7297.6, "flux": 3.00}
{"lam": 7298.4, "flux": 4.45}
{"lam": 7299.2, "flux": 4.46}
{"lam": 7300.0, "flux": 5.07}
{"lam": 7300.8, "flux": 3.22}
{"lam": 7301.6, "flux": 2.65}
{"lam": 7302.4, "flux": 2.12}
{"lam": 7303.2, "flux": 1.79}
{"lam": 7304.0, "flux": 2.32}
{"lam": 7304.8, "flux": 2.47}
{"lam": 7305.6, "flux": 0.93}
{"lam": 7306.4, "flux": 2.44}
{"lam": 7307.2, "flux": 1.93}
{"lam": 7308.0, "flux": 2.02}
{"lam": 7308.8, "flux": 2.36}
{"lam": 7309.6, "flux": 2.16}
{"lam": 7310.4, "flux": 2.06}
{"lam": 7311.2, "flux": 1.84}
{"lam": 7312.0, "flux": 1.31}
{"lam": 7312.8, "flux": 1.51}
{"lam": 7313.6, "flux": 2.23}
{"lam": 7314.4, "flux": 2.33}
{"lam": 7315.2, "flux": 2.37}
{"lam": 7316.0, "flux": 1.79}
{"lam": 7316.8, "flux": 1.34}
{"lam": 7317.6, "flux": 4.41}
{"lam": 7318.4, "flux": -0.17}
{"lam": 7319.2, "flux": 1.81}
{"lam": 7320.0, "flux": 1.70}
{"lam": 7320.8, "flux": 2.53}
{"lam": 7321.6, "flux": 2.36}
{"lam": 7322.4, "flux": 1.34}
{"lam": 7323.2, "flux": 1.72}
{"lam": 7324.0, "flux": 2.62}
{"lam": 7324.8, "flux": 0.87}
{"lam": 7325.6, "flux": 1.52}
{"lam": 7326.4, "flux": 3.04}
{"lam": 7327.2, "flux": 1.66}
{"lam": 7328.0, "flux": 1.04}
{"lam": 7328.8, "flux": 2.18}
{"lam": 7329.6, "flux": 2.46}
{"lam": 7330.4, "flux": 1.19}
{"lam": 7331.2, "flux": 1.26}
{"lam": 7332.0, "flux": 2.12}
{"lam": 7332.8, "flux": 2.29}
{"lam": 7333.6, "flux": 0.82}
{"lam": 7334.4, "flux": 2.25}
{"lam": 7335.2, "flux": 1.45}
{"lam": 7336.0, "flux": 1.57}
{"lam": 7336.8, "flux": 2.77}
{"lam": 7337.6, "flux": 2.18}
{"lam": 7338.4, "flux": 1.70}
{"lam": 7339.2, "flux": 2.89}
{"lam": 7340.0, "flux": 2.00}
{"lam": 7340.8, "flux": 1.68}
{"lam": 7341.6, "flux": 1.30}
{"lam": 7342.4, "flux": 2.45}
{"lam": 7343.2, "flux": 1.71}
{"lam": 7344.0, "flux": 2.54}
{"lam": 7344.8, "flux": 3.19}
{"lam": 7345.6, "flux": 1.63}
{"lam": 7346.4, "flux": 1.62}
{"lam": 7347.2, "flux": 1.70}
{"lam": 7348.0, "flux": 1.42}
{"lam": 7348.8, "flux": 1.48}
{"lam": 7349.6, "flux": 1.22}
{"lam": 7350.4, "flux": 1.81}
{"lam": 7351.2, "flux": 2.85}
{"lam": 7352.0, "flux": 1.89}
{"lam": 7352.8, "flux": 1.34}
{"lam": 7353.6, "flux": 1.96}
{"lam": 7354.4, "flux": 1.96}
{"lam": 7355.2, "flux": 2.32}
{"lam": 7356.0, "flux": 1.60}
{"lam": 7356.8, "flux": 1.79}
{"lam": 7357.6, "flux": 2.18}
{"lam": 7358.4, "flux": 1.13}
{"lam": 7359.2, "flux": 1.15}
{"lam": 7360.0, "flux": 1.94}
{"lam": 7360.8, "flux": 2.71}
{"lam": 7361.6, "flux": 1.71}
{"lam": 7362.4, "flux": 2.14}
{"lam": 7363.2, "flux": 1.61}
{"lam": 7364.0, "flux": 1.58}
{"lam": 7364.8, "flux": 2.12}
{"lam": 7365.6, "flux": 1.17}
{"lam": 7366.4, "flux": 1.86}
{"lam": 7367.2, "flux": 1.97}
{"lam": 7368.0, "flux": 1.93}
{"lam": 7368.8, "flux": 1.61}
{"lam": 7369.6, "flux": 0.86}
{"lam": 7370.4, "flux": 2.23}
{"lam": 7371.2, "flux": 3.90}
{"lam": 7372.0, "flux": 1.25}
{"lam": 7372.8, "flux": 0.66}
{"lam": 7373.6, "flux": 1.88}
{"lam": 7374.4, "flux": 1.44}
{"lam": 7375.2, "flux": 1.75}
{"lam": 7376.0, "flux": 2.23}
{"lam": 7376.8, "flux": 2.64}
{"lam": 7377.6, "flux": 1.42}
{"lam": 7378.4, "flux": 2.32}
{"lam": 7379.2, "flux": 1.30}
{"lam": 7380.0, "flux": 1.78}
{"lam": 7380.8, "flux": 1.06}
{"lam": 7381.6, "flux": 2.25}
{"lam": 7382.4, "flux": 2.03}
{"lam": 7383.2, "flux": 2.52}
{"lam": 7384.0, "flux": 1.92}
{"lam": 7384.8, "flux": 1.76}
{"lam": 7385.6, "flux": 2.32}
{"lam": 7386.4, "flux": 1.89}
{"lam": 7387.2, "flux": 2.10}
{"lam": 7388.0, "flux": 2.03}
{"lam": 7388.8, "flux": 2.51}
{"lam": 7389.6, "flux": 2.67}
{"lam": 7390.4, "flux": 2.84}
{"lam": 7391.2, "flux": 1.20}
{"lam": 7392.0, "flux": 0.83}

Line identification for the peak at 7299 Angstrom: [N II]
